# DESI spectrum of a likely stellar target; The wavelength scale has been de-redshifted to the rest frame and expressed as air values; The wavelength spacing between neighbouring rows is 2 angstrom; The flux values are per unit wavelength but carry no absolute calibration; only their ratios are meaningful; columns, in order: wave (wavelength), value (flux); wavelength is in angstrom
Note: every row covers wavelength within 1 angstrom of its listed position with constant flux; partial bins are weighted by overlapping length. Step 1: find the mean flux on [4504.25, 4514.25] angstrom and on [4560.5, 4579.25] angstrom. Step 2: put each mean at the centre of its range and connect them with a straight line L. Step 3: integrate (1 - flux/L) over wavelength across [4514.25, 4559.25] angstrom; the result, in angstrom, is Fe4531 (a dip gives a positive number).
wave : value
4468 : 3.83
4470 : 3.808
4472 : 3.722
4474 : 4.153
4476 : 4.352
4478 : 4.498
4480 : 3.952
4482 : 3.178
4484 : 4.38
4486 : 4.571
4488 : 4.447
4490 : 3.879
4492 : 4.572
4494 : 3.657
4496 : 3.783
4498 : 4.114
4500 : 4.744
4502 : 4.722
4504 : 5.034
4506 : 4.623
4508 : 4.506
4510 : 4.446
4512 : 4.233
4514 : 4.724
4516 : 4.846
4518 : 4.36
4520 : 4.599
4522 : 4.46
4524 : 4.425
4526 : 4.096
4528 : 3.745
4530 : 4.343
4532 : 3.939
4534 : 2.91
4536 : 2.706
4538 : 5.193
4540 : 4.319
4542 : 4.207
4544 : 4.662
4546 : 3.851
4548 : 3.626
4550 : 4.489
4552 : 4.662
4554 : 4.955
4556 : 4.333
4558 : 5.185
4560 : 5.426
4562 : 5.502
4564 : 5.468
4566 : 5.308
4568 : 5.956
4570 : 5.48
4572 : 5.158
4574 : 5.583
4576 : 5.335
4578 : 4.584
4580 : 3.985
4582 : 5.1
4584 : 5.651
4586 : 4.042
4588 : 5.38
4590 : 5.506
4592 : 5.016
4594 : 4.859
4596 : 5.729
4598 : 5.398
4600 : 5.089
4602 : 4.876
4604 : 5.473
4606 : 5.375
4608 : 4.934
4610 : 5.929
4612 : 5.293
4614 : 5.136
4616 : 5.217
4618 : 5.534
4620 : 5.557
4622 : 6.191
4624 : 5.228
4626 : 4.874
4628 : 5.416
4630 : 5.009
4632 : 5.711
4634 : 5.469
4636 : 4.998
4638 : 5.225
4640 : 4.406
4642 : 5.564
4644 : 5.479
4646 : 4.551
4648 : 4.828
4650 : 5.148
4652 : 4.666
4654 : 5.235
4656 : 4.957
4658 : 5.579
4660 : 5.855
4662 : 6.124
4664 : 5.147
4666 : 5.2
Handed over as 5.7 angstrom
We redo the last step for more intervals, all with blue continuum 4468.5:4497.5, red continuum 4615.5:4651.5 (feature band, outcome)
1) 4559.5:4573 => -2.2 angstrom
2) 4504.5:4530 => -0.6 angstrom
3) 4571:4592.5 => -0.9 angstrom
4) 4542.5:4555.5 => 0.6 angstrom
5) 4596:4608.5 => -0.6 angstrom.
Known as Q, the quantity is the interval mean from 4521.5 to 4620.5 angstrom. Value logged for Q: 4.86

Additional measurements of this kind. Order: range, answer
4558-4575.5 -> 5.46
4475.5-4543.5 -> 4.25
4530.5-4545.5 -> 4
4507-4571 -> 4.53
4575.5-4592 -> 4.94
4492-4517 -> 4.46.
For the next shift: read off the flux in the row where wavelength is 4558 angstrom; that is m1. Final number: 5.185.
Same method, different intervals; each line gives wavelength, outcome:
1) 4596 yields 5.729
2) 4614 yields 5.136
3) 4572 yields 5.158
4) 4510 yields 4.446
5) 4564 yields 5.468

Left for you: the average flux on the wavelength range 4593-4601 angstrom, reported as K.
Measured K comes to 5.27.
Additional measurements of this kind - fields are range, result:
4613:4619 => 5.3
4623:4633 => 5.25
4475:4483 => 4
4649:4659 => 5.12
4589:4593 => 5.26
